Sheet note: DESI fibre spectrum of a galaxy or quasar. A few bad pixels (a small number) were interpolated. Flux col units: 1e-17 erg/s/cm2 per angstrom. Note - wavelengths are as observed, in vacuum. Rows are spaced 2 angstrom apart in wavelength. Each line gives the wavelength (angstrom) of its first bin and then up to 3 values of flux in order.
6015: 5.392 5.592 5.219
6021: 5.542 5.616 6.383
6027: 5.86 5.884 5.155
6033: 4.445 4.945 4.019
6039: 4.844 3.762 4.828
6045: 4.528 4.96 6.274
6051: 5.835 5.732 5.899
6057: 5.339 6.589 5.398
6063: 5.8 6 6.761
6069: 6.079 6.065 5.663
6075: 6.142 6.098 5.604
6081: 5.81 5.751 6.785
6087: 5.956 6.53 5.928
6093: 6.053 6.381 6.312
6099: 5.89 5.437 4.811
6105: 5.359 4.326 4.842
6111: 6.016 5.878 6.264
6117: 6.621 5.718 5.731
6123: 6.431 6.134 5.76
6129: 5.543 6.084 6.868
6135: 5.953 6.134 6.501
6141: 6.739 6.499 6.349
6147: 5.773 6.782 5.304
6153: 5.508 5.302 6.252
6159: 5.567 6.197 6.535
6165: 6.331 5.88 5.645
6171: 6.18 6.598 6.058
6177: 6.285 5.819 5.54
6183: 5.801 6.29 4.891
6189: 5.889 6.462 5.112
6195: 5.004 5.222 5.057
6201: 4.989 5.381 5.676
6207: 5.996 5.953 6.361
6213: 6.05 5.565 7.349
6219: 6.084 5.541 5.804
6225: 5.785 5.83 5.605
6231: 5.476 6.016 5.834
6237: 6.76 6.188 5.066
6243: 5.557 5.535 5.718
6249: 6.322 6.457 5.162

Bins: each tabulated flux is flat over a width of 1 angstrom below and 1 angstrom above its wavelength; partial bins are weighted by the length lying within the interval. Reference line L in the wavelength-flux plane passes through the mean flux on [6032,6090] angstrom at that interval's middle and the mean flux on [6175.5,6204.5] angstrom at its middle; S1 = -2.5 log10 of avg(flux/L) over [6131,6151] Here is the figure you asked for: -0.14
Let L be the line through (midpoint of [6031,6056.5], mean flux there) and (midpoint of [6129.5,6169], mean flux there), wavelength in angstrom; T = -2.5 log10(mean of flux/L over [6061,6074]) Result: -0.14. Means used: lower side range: 5.02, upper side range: 6.11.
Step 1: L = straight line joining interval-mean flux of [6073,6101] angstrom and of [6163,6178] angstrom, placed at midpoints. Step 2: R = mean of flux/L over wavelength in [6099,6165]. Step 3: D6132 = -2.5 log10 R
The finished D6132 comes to 0.04 mag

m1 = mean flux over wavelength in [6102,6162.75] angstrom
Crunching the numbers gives 5.92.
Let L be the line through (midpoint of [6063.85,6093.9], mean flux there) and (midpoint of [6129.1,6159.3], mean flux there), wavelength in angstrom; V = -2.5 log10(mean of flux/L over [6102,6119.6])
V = 0.104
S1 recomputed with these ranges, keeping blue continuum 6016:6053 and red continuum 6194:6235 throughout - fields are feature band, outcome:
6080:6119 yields -0.08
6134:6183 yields -0.09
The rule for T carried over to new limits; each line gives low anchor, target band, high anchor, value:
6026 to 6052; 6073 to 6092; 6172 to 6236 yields -0.158 mag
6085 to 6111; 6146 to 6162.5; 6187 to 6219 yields -0.026 mag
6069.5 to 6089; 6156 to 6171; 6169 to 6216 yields -0.046 mag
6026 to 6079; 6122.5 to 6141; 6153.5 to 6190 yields -0.070 mag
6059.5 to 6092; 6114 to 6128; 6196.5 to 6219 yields -0.025 mag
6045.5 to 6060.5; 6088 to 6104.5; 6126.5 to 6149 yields 0.017 mag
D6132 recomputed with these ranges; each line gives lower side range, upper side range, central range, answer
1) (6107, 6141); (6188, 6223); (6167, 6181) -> -0.04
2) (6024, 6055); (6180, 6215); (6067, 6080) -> -0.14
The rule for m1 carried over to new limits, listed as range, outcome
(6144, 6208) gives 5.8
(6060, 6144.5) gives 5.97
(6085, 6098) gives 6.24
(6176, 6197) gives 5.69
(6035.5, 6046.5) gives 4.45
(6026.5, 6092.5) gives 5.62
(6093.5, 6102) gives 6.01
